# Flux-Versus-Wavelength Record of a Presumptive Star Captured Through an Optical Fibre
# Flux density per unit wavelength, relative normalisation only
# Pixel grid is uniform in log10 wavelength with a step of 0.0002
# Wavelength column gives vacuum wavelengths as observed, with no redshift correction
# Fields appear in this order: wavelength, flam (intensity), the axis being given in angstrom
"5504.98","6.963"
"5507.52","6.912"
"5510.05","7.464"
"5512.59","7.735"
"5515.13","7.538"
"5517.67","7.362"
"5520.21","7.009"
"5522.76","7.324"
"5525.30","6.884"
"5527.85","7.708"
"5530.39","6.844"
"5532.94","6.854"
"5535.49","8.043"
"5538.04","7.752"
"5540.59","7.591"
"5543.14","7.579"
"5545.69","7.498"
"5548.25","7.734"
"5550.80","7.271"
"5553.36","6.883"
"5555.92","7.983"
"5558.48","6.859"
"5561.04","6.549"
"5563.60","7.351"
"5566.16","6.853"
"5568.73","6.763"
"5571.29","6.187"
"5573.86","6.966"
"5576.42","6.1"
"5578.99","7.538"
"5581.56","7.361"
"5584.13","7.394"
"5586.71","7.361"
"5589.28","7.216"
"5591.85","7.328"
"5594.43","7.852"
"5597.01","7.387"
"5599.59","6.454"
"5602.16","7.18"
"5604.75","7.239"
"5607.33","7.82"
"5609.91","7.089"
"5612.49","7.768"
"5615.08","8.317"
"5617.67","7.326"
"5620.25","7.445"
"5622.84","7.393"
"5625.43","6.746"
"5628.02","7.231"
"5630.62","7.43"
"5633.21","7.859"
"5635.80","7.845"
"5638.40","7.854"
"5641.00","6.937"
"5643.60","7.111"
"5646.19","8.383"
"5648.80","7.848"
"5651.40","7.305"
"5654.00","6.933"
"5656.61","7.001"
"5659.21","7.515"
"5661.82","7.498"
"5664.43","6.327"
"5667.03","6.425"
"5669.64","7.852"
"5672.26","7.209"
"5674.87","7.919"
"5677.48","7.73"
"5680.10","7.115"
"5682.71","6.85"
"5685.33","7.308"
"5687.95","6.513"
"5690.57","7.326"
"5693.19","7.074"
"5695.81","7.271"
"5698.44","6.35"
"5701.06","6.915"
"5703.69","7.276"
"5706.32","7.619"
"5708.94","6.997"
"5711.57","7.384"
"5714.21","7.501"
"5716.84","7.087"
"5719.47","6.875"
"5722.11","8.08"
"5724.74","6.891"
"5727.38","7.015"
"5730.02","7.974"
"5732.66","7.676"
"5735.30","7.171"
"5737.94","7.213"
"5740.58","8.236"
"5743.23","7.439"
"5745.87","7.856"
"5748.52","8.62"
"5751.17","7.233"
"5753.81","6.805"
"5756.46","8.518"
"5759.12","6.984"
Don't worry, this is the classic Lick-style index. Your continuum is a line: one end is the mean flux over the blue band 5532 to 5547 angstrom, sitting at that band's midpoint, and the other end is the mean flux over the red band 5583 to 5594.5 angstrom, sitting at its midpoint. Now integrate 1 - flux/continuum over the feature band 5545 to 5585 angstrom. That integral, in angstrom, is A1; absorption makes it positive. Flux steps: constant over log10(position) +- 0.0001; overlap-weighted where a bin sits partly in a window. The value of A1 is 2.2 angstrom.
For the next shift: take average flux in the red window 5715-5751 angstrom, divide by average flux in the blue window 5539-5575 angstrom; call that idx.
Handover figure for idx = 1.05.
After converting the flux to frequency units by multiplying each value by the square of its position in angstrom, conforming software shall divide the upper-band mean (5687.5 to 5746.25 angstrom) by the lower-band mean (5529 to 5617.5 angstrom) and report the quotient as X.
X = 1.06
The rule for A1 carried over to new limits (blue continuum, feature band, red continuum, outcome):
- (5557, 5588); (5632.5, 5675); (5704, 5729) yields -1.5 angstrom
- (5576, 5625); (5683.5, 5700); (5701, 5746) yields 0.9 angstrom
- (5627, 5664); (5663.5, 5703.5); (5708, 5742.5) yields 1.8 angstrom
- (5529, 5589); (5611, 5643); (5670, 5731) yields -1.3 angstrom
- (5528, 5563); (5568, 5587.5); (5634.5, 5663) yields 1.2 angstrom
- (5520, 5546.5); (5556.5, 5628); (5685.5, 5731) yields 1.2 angstrom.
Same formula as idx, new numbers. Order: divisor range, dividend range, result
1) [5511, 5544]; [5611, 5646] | 1.01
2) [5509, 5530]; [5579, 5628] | 1.00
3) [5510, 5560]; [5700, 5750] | 1.01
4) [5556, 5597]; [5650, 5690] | 1.01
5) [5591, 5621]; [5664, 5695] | 0.96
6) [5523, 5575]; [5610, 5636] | 1.04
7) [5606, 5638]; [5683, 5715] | 0.94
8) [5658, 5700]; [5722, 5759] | 1.06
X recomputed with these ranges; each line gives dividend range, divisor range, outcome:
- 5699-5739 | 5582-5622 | 1.03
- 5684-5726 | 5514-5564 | 1.04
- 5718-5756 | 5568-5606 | 1.12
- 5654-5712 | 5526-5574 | 1.04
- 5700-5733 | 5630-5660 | 1.00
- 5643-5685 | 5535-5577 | 1.06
